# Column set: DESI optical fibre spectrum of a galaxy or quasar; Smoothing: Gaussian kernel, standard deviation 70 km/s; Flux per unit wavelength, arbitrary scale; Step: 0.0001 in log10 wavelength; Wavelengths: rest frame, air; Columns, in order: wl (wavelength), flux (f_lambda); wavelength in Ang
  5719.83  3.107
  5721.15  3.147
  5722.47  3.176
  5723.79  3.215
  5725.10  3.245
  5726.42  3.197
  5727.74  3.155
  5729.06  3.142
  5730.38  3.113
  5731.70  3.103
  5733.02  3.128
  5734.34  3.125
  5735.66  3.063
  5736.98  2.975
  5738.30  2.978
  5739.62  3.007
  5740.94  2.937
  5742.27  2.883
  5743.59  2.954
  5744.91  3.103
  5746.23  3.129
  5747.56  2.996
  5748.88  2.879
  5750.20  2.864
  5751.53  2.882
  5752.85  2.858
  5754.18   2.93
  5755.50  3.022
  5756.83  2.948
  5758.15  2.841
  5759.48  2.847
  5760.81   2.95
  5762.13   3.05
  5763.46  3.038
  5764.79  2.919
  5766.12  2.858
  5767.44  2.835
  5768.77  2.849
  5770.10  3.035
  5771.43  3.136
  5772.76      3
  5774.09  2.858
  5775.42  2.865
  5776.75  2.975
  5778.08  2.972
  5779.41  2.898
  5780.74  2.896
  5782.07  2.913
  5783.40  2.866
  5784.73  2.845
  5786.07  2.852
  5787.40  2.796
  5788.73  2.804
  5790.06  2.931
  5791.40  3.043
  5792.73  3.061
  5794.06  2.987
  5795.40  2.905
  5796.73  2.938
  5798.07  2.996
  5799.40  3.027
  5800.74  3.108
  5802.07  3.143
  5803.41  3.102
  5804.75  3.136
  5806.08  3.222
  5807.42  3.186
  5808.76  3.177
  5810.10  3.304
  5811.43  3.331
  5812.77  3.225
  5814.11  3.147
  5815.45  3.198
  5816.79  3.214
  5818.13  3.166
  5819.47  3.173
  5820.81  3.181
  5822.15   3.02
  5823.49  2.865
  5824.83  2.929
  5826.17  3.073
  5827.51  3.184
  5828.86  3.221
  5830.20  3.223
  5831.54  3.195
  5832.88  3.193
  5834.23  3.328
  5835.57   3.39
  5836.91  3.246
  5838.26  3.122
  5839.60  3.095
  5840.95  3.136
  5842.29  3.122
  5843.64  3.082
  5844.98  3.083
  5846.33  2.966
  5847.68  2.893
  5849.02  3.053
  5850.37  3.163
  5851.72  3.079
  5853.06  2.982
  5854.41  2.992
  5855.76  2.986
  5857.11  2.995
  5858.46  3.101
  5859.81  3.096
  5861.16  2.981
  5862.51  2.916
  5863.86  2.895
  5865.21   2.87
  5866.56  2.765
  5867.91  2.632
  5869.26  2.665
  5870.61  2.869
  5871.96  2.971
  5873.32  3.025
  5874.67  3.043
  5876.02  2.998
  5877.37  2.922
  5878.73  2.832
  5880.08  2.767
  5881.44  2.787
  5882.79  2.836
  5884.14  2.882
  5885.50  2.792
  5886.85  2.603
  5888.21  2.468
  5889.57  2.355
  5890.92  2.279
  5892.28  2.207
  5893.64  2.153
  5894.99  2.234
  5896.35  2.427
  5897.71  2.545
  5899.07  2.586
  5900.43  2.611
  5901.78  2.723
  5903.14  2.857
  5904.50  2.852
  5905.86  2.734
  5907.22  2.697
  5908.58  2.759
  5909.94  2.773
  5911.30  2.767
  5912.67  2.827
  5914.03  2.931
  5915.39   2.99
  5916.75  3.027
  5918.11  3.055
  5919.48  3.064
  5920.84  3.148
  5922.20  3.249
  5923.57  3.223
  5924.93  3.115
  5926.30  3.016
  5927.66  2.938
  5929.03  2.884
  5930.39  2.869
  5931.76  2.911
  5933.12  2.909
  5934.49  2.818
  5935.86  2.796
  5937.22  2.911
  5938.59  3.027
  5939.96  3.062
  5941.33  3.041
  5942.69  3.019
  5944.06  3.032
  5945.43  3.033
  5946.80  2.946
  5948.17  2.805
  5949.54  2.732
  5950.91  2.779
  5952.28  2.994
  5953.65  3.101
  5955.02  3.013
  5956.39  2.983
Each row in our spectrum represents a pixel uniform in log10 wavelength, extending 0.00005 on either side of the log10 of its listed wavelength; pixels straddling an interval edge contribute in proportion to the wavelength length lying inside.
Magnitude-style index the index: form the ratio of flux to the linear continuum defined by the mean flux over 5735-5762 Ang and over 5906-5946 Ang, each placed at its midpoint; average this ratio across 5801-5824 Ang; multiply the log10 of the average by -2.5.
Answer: -0.07 mag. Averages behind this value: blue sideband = 2.95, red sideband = 2.96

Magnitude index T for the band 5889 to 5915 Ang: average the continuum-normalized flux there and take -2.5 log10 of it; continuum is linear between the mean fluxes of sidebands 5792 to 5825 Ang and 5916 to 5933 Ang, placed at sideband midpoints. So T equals 0.173 mag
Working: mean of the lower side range 3.11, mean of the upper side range 3.04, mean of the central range 2.6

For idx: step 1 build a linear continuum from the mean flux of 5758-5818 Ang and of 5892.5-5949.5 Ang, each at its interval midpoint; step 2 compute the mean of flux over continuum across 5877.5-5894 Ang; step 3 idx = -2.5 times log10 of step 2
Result 0.12 mag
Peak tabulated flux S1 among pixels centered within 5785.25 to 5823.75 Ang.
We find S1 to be 3.331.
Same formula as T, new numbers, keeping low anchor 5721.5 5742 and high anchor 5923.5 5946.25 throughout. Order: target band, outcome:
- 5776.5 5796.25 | 0.054 mag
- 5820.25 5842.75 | -0.040 mag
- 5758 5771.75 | 0.050 mag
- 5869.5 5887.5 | 0.051 mag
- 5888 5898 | 0.279 mag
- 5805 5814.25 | -0.062 mag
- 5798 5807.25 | -0.022 mag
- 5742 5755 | 0.049 mag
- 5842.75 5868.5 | 0.016 mag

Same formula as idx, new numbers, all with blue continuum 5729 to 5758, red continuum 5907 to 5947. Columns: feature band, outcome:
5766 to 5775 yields 0.02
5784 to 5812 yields -0.02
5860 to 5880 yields 0.03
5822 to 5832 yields -0.04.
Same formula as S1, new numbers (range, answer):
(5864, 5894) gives 3.043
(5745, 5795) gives 3.136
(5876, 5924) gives 3.249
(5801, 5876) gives 3.39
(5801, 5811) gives 3.304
